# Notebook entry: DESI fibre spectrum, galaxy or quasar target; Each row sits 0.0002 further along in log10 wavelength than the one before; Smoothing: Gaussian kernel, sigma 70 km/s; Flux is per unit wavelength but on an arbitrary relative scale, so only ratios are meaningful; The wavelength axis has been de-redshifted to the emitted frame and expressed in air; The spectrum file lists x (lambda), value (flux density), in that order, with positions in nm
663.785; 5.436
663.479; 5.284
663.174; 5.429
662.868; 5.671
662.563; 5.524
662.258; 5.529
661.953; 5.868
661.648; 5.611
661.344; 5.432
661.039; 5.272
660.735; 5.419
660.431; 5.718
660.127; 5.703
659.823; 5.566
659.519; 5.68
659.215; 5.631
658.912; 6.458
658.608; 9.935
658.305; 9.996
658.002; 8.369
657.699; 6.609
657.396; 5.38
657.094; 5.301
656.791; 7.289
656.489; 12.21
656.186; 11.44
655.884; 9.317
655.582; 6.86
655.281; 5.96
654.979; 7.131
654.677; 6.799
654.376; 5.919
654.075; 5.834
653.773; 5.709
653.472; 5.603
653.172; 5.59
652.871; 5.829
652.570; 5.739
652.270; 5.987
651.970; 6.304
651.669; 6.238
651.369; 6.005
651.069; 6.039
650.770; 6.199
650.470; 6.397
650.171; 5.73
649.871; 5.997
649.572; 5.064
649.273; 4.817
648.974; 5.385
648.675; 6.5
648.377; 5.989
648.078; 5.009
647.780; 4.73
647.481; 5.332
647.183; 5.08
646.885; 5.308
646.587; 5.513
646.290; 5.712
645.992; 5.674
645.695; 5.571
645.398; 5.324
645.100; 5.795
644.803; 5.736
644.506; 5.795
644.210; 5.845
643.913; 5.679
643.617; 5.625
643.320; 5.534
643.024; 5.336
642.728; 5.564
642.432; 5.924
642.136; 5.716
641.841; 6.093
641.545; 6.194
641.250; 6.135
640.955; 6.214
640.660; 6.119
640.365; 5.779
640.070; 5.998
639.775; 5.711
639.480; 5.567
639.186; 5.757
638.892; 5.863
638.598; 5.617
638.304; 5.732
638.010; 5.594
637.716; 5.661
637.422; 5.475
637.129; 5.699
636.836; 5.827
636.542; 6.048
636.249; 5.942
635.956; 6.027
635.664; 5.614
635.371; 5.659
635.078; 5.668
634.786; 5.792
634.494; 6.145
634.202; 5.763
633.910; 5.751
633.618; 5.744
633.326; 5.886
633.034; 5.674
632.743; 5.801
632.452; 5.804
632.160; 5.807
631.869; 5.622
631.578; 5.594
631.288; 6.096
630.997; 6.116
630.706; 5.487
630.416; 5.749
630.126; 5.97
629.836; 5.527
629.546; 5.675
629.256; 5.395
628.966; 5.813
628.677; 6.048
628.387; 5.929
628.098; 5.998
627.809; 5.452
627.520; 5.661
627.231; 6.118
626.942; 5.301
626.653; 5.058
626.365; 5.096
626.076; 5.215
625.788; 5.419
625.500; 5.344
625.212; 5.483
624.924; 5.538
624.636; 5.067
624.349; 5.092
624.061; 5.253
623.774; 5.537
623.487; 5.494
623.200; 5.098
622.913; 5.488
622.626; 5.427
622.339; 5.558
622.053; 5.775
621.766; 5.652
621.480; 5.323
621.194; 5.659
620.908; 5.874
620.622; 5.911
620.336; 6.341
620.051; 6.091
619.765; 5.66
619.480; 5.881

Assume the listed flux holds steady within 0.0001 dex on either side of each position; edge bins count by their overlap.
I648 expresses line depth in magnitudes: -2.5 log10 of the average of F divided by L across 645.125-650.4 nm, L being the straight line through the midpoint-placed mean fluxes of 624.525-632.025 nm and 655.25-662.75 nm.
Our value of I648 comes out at 0.17 mag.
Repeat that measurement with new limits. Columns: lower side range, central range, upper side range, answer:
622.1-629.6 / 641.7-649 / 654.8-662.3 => 0.140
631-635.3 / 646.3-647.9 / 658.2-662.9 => 0.143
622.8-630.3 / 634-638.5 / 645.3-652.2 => -0.039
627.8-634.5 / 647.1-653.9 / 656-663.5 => 0.122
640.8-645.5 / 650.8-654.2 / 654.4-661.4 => 0.123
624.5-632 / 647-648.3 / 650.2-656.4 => 0.242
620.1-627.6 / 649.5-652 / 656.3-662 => 0.077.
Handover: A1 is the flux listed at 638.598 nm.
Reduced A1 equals 5.617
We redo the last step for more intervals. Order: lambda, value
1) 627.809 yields 5.452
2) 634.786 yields 5.792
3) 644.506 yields 5.795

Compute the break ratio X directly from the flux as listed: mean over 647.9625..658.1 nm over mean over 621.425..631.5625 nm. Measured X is 1.2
